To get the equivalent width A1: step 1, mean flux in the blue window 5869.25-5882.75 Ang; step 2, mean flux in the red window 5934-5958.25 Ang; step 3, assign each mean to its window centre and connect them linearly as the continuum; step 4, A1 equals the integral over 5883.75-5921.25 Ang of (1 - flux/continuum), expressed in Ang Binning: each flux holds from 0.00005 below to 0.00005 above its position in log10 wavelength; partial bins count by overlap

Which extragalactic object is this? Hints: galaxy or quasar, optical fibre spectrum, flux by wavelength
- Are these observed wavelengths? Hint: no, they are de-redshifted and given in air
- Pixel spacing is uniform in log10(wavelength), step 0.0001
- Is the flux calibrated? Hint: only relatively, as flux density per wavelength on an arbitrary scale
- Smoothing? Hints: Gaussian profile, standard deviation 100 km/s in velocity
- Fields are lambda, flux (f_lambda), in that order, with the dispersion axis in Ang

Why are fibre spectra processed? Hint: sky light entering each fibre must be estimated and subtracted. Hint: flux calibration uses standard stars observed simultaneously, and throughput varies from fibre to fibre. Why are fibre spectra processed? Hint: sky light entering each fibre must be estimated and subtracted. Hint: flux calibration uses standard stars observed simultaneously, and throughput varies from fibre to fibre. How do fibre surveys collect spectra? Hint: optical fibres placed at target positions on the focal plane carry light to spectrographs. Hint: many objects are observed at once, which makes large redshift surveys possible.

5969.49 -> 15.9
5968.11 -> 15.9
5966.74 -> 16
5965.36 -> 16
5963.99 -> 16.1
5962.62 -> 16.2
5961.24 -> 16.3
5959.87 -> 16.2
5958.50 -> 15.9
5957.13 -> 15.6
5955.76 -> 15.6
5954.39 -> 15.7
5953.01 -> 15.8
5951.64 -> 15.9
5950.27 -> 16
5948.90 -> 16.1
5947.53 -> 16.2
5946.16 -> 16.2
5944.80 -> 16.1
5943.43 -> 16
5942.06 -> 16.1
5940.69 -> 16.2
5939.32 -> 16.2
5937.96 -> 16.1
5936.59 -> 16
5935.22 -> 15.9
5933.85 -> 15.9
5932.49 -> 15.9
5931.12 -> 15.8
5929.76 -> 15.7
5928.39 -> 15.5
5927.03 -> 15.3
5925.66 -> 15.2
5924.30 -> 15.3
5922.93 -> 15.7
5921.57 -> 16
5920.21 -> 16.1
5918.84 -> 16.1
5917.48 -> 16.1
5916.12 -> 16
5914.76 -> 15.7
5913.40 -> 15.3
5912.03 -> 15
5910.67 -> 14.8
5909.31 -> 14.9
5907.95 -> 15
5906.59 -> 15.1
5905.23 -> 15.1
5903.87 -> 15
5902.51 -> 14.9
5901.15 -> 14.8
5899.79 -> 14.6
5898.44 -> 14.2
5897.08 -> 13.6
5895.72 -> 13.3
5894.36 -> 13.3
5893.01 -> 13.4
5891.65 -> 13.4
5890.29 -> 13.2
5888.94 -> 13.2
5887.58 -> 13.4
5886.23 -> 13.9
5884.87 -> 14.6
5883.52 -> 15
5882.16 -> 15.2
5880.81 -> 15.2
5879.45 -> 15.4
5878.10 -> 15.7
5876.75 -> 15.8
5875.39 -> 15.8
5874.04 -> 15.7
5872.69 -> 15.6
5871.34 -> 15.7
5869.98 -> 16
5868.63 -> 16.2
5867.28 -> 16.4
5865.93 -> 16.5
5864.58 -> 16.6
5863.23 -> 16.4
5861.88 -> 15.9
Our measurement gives 2.7 Ang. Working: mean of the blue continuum 15.6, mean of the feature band 14.6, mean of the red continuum 16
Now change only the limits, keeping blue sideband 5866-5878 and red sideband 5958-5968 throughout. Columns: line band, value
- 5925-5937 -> 0.3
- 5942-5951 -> 0.0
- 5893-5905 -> 1.3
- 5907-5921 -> 0.4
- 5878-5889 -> 0.9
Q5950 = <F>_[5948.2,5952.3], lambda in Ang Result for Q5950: 16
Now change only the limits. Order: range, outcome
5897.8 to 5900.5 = 14.4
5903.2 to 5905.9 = 15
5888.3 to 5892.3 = 13.3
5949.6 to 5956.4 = 15.8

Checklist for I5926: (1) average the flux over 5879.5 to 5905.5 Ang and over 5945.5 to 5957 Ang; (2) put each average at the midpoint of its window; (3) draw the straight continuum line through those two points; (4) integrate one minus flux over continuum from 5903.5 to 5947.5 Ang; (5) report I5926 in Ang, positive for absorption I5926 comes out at -1.5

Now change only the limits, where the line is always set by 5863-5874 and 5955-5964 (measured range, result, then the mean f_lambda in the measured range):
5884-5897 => 2.1 Ang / 13.6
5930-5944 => 0.0 Ang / 16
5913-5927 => 0.3 Ang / 15.7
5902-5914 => 0.8 Ang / 15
